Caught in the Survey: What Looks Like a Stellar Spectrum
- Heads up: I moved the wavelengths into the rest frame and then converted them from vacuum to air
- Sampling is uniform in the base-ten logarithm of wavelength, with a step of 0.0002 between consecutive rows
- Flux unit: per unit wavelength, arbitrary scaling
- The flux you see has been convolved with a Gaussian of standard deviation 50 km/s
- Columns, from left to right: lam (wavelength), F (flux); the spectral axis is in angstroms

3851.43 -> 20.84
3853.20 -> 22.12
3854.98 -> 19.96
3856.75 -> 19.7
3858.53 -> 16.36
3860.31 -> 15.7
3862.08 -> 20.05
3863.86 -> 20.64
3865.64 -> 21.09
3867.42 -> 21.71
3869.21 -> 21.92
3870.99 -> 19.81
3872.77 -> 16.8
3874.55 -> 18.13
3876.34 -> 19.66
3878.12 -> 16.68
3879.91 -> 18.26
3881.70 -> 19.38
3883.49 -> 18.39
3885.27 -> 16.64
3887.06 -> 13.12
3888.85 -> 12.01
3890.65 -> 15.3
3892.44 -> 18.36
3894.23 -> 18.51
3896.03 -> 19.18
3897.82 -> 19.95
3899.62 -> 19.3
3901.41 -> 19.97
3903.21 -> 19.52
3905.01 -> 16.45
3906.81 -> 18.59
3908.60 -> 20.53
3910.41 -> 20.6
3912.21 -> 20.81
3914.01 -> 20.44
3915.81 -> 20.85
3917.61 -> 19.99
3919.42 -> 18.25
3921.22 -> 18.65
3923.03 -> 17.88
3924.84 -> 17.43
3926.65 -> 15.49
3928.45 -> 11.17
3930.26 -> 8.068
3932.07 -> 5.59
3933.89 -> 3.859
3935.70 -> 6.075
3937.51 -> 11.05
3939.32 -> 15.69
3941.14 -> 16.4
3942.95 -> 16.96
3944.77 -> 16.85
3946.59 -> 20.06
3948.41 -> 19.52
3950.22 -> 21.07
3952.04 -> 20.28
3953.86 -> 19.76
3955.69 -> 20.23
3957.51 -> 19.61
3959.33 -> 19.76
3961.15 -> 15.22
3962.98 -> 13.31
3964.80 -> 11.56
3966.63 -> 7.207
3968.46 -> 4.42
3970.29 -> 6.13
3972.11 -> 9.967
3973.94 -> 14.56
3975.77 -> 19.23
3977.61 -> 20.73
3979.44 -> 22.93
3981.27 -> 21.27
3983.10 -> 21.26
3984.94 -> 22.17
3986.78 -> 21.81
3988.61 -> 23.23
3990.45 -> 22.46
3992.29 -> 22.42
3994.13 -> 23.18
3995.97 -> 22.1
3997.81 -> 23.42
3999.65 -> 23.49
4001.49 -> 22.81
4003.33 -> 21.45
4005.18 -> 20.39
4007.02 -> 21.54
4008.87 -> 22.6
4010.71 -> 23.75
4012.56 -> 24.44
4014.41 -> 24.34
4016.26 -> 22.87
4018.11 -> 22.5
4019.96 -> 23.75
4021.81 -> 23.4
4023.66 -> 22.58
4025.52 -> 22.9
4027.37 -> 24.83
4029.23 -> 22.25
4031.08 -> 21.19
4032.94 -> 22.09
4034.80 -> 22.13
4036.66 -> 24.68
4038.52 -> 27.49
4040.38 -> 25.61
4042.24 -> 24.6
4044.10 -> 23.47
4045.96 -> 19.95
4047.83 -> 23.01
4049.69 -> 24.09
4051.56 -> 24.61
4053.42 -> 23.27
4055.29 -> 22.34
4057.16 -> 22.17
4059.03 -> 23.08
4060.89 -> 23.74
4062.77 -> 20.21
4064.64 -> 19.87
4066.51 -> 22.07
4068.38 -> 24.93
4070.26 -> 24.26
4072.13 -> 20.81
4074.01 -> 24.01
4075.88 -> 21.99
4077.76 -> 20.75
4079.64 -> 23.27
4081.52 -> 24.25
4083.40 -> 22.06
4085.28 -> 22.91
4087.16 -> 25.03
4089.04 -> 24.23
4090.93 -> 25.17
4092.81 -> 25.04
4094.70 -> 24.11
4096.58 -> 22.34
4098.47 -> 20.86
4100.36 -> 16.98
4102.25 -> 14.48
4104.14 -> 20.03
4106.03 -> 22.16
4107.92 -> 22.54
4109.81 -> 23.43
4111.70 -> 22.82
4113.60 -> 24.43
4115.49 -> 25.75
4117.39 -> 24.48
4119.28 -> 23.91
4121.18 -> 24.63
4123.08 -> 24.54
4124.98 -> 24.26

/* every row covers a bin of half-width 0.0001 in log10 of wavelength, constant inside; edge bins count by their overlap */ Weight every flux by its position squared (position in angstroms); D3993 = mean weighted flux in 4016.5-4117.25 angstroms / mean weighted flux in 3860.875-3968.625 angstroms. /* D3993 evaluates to 1.46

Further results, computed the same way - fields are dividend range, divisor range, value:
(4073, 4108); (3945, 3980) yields 1.48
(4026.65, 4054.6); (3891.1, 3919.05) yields 1.30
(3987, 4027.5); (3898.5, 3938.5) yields 1.50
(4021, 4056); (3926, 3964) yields 1.63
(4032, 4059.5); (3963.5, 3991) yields 1.47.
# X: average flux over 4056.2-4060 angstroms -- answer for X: 22.7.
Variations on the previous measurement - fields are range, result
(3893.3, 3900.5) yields 19.2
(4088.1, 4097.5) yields 24.2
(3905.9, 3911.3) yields 19.9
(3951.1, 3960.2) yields 19.9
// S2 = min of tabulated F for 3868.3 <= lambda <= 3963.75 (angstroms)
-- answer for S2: 3.859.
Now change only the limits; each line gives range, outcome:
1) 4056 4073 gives 19.87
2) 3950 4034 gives 4.42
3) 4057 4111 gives 14.48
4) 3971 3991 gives 9.967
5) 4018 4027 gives 22.5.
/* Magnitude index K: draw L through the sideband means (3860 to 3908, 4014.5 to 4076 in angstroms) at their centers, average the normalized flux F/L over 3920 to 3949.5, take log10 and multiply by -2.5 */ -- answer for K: 0.39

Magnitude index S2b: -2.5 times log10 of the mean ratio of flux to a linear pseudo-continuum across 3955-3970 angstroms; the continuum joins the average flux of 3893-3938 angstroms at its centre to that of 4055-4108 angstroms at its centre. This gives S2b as 0.31 mag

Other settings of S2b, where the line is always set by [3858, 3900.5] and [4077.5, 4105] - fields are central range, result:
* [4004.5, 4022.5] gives -0.11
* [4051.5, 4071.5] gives -0.05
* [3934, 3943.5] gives 0.49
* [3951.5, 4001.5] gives 0.10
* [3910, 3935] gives 0.22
